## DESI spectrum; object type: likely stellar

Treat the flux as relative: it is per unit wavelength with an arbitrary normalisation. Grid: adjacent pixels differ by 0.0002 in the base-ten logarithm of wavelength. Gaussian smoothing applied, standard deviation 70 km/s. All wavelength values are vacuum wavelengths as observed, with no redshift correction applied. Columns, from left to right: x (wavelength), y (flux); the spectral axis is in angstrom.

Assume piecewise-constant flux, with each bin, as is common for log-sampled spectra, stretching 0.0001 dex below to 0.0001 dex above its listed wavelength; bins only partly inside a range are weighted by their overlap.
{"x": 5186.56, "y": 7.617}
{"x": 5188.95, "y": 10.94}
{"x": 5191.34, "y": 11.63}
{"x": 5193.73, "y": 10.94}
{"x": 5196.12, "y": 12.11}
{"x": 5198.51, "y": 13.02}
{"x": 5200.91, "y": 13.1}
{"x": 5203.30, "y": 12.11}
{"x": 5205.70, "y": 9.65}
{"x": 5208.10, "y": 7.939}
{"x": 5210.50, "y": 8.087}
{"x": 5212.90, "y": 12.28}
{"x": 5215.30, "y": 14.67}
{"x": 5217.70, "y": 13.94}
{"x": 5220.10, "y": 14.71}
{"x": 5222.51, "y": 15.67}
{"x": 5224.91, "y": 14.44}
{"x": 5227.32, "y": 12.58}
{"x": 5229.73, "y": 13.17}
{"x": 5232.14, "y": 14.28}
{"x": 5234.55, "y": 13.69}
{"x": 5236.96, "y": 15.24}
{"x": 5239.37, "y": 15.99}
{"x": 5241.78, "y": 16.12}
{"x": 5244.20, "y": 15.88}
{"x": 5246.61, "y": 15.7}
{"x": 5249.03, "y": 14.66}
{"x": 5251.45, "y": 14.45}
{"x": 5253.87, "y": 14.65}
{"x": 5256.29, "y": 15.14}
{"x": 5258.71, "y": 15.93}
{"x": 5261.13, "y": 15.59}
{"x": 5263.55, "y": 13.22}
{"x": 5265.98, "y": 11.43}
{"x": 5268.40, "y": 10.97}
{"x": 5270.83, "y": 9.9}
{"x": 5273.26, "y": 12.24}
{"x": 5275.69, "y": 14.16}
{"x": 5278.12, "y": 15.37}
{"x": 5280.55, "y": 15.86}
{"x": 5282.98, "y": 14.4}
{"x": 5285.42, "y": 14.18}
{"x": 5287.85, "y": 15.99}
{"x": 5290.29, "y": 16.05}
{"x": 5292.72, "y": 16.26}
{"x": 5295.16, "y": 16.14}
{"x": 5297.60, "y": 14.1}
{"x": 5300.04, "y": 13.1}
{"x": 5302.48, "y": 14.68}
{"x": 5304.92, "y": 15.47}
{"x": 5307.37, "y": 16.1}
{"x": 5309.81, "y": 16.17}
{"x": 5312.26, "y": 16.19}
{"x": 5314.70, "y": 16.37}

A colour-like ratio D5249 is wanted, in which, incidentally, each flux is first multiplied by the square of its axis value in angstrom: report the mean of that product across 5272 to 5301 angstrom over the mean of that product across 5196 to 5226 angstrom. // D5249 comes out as 1.2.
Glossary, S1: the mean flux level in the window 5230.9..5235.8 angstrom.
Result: 14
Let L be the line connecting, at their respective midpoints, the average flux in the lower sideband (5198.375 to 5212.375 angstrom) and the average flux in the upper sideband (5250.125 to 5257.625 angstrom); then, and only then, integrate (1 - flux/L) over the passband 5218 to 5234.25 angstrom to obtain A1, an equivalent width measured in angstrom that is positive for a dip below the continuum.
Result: -2.4 angstrom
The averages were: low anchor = 10.5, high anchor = 14.8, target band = 14.1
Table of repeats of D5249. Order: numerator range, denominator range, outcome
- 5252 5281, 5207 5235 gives 1.07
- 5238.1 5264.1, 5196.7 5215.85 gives 1.38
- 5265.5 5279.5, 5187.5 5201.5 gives 1.08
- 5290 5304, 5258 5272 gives 1.19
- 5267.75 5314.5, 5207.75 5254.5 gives 1.07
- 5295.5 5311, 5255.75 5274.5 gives 1.17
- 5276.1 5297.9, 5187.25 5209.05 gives 1.42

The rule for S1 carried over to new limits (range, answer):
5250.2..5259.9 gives 15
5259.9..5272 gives 12.2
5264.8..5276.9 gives 11.7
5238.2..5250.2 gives 15.7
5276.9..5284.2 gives 15.2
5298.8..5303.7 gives 13.9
